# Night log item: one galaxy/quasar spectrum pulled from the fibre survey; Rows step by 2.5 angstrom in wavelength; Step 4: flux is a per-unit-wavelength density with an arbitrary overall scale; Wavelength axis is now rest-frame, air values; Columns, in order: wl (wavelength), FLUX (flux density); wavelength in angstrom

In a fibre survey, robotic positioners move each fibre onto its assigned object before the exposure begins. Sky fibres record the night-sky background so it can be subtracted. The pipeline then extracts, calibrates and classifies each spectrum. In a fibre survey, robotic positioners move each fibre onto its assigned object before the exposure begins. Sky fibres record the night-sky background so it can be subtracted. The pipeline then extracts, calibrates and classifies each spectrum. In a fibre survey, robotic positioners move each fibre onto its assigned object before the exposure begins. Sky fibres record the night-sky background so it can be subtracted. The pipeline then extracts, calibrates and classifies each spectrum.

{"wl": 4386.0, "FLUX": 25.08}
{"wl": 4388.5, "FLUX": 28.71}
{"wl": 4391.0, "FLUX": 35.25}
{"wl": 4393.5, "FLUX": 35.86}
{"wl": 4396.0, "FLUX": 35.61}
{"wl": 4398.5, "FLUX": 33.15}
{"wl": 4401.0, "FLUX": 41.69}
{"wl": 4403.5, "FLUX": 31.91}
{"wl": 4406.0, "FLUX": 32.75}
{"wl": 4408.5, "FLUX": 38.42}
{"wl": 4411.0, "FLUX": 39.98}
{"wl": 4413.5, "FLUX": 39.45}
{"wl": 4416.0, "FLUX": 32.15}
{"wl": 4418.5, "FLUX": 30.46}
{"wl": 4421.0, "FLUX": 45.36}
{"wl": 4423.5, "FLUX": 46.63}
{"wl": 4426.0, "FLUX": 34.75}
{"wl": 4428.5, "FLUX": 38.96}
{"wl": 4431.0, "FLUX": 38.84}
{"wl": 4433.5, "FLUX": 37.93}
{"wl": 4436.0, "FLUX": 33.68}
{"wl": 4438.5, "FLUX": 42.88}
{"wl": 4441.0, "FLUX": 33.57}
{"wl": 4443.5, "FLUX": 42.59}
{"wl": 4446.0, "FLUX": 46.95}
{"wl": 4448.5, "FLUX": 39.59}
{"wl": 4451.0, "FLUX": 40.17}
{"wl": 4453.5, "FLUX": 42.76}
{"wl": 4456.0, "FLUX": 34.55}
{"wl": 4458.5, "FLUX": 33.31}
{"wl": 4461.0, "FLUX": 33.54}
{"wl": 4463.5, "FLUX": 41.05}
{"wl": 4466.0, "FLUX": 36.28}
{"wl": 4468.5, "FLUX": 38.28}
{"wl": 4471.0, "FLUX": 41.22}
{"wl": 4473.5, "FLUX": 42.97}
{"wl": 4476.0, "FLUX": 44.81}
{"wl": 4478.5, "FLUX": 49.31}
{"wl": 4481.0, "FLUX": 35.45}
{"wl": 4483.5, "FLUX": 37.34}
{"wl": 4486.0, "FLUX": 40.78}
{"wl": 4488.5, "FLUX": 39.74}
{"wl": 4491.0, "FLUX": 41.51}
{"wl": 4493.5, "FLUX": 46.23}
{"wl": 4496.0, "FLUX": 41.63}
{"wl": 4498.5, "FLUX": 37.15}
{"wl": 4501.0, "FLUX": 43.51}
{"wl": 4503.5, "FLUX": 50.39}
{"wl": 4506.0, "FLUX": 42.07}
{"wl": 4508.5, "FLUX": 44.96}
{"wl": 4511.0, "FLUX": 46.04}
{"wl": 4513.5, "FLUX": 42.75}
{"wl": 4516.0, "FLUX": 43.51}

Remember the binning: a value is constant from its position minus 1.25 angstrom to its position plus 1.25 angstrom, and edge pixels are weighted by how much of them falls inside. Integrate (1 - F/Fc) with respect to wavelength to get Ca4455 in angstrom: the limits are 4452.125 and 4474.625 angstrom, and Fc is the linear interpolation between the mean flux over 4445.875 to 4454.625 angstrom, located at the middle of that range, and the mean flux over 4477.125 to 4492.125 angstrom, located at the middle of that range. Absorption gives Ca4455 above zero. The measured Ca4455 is 1.72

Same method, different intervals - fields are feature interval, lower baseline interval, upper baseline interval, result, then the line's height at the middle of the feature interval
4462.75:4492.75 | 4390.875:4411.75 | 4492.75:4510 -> 0.7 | 41.9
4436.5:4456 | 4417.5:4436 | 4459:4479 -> -0.5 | 39.5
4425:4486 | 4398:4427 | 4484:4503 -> 0.6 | 39.7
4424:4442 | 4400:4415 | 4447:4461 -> -0.1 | 37.5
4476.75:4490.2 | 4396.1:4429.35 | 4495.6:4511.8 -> 0.5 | 42.3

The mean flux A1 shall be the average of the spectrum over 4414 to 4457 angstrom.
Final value 39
